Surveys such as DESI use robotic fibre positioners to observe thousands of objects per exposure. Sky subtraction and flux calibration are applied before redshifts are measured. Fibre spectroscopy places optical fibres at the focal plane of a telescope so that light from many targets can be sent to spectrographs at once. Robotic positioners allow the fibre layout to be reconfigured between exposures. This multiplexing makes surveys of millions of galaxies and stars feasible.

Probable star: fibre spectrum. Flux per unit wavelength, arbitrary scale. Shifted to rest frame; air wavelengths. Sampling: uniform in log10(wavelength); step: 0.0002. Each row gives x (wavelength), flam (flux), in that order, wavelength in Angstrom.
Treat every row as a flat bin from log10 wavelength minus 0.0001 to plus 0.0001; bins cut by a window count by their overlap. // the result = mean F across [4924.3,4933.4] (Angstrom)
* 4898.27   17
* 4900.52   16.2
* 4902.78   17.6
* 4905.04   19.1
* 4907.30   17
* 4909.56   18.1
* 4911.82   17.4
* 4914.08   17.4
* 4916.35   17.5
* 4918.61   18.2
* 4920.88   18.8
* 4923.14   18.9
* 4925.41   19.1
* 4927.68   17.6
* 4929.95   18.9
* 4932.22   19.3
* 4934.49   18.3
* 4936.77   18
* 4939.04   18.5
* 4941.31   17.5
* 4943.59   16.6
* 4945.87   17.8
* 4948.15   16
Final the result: 18.7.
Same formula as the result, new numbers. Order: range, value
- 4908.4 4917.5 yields 17.6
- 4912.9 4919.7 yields 17.7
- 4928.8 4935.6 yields 18.8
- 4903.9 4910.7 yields 18.1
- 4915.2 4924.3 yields 18.3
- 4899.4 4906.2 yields 17.6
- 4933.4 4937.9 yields 18.1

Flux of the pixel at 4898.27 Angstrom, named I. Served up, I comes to 17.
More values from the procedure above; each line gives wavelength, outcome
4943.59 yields 16.6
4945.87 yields 17.8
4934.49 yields 18.3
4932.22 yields 19.3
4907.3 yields 17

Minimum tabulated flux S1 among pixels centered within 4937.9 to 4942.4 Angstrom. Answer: 17.5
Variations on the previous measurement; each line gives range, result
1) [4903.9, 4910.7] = 17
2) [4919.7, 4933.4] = 17.6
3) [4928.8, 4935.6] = 18.3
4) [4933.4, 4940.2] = 18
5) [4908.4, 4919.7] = 17.4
